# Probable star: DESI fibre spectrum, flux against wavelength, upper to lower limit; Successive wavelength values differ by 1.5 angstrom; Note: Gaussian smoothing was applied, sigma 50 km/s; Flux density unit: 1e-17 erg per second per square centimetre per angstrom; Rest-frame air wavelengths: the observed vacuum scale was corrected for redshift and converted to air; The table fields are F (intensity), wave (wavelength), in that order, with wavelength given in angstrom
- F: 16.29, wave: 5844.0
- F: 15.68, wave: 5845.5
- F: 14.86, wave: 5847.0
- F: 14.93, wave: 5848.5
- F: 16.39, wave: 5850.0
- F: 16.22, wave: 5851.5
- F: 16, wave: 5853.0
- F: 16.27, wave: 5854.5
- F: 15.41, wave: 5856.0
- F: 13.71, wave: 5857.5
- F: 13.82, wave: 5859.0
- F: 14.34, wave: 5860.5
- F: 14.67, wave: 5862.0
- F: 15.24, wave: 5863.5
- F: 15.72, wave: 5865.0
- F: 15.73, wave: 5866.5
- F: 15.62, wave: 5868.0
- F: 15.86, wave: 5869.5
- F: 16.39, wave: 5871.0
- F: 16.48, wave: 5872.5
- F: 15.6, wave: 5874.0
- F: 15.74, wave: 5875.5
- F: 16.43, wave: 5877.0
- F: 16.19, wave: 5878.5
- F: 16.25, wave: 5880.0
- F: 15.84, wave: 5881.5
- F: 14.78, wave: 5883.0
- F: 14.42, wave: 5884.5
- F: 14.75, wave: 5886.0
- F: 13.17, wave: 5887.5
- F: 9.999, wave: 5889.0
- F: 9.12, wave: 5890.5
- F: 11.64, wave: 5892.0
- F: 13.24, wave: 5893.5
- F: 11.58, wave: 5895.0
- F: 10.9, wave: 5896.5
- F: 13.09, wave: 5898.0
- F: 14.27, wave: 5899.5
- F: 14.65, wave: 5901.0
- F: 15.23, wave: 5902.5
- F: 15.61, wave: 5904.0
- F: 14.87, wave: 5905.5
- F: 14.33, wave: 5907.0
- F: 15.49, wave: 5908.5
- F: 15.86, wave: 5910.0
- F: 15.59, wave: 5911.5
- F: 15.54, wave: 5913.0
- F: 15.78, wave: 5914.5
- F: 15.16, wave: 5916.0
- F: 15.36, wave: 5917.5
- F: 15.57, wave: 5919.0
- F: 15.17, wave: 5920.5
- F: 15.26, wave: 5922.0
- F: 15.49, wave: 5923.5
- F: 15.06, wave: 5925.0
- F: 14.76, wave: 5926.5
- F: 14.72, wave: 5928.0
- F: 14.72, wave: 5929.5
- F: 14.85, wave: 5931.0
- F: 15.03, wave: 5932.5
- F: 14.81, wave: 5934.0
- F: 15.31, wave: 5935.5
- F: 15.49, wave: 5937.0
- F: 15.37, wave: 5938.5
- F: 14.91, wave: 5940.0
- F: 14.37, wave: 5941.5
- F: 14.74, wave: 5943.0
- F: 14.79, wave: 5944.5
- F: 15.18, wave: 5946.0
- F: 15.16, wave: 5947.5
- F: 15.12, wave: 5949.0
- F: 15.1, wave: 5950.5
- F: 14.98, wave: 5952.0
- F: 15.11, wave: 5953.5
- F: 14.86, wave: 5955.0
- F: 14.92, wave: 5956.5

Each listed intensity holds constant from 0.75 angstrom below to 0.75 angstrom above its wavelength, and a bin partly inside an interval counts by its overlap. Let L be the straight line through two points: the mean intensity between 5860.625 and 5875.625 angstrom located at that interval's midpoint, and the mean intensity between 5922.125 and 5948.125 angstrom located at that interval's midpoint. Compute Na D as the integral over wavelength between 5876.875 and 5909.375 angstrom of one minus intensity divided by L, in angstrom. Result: 3.3 angstrom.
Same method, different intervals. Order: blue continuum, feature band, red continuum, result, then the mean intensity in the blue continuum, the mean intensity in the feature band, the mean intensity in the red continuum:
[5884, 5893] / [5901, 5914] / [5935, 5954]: -2.1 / 12.2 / 15.3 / 15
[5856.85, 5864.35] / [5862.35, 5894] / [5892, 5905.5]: -1.5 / 14.4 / 14.7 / 13.5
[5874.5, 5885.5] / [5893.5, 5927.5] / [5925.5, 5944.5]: 1.1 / 15.6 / 14.7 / 14.9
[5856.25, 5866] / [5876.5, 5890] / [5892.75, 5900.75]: -1.0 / 14.7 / 14.5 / 12.7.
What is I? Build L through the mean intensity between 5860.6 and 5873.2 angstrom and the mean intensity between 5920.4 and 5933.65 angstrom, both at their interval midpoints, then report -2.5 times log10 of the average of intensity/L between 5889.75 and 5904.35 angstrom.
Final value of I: 0.19 mag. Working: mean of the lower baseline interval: 15.6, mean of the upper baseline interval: 15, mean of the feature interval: 12.9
